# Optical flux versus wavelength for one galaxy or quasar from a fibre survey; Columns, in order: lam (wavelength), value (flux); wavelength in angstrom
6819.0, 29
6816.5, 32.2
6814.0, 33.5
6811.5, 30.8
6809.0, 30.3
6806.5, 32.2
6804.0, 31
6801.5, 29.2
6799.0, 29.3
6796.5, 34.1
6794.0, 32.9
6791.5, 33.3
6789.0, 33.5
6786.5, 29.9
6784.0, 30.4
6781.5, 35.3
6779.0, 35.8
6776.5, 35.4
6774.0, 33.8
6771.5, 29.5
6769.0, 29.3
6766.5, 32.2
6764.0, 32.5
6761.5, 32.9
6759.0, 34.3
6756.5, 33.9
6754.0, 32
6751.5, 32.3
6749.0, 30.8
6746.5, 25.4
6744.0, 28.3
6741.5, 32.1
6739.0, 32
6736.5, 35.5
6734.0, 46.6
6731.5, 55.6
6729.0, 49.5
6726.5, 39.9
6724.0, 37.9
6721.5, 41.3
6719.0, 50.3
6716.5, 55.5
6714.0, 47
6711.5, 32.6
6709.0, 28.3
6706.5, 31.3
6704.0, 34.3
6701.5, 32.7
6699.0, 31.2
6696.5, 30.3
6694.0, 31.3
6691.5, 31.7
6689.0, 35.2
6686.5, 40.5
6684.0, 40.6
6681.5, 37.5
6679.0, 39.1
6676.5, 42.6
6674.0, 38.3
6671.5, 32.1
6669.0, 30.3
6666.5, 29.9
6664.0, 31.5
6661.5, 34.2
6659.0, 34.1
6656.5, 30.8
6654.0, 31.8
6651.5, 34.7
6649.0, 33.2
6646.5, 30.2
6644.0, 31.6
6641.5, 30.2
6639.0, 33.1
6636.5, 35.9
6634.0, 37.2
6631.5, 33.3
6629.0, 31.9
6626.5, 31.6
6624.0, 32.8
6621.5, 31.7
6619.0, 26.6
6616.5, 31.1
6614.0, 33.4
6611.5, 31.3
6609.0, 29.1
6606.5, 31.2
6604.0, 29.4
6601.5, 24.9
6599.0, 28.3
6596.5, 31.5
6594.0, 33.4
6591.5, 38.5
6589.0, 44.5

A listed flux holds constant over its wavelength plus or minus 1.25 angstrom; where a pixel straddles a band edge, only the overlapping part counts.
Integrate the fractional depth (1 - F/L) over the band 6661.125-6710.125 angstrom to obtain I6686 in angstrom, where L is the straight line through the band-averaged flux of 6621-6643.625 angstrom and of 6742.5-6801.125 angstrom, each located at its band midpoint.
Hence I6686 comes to -2.2 angstrom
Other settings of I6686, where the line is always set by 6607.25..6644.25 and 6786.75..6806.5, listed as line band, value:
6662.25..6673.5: 0.14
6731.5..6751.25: -1.52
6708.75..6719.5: -3.91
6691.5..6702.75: 0.19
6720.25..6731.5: -4.13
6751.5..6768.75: -0.45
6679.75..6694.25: -2.09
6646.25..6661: -0.32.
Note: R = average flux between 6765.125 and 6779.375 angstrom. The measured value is 32.5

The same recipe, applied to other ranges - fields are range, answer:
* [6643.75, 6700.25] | 34.1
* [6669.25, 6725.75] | 37.2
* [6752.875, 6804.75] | 32.4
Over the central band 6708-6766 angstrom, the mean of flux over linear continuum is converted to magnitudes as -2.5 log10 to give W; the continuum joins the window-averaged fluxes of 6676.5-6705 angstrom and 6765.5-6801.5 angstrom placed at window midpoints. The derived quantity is -0.114 mag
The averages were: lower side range 35.3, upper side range 32.4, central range 37.6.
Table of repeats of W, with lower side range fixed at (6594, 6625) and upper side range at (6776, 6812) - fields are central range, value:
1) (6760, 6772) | 0.015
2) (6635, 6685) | -0.111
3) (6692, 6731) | -0.222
